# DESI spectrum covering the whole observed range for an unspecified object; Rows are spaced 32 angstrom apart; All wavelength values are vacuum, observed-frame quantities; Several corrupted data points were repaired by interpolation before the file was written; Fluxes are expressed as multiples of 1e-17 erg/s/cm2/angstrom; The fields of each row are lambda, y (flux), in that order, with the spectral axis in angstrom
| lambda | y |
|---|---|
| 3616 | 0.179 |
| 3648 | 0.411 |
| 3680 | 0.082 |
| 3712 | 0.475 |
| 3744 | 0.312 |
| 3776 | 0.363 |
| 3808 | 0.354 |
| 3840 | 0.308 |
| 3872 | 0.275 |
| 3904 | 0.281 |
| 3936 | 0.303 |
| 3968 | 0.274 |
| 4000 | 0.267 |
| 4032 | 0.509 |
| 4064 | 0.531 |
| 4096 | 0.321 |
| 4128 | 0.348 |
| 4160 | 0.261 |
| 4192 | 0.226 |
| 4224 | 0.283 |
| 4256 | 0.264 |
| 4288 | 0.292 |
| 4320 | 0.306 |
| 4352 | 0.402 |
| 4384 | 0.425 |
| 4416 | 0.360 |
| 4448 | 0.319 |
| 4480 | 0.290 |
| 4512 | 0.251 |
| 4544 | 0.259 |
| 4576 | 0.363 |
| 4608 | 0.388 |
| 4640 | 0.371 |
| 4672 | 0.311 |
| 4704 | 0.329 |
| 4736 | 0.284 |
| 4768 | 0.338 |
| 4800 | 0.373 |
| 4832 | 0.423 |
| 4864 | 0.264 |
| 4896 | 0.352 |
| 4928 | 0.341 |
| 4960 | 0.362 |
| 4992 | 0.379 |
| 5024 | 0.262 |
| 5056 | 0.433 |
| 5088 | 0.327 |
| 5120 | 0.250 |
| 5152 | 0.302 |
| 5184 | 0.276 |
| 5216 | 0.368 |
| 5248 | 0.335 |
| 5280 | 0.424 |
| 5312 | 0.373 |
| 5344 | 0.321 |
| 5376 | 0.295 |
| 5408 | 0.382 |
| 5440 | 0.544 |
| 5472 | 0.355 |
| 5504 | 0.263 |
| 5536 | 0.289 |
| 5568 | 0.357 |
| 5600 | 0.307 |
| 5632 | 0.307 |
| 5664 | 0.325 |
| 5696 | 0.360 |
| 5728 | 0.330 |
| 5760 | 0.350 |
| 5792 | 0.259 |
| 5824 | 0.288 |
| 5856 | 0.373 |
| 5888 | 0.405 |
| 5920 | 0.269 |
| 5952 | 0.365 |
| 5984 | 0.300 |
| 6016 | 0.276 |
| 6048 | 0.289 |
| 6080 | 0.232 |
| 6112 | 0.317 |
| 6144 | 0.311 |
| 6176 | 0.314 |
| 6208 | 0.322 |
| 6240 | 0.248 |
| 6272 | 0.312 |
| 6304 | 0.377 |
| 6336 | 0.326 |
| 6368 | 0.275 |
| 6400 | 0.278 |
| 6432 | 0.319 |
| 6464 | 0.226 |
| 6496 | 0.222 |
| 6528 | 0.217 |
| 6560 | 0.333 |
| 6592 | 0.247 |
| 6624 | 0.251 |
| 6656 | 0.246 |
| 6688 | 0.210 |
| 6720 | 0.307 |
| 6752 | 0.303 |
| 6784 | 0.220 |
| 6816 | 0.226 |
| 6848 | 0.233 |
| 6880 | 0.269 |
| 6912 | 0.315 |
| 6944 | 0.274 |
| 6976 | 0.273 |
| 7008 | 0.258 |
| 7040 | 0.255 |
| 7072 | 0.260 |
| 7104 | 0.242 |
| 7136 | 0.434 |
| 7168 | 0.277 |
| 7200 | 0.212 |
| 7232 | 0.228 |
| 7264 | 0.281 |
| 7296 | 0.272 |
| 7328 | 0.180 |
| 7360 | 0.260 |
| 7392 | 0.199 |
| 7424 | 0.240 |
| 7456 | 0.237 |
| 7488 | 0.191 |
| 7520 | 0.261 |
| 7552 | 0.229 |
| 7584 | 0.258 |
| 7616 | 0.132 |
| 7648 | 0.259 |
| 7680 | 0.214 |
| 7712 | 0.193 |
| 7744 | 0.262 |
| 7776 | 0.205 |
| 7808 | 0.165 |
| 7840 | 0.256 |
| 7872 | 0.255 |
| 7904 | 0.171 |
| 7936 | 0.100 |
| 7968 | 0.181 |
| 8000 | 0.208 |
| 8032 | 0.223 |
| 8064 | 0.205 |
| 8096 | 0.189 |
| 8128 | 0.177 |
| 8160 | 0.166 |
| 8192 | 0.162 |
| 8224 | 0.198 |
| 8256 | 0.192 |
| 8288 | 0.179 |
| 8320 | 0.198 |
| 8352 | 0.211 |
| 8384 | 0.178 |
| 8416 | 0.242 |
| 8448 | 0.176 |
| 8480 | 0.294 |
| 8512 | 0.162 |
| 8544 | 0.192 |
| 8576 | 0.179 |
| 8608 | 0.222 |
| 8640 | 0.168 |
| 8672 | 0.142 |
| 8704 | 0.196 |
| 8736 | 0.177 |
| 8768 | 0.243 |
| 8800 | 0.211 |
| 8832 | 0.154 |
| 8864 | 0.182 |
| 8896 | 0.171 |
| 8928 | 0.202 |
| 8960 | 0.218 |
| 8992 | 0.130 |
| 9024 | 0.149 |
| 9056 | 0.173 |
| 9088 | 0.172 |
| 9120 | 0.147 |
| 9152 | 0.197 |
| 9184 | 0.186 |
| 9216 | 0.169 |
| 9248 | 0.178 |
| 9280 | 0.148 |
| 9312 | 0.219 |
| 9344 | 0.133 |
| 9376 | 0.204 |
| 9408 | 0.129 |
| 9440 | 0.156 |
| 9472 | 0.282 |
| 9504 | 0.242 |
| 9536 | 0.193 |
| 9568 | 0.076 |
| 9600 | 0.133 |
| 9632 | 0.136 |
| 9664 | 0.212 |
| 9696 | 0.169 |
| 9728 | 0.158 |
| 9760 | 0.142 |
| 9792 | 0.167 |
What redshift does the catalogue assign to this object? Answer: 0.09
